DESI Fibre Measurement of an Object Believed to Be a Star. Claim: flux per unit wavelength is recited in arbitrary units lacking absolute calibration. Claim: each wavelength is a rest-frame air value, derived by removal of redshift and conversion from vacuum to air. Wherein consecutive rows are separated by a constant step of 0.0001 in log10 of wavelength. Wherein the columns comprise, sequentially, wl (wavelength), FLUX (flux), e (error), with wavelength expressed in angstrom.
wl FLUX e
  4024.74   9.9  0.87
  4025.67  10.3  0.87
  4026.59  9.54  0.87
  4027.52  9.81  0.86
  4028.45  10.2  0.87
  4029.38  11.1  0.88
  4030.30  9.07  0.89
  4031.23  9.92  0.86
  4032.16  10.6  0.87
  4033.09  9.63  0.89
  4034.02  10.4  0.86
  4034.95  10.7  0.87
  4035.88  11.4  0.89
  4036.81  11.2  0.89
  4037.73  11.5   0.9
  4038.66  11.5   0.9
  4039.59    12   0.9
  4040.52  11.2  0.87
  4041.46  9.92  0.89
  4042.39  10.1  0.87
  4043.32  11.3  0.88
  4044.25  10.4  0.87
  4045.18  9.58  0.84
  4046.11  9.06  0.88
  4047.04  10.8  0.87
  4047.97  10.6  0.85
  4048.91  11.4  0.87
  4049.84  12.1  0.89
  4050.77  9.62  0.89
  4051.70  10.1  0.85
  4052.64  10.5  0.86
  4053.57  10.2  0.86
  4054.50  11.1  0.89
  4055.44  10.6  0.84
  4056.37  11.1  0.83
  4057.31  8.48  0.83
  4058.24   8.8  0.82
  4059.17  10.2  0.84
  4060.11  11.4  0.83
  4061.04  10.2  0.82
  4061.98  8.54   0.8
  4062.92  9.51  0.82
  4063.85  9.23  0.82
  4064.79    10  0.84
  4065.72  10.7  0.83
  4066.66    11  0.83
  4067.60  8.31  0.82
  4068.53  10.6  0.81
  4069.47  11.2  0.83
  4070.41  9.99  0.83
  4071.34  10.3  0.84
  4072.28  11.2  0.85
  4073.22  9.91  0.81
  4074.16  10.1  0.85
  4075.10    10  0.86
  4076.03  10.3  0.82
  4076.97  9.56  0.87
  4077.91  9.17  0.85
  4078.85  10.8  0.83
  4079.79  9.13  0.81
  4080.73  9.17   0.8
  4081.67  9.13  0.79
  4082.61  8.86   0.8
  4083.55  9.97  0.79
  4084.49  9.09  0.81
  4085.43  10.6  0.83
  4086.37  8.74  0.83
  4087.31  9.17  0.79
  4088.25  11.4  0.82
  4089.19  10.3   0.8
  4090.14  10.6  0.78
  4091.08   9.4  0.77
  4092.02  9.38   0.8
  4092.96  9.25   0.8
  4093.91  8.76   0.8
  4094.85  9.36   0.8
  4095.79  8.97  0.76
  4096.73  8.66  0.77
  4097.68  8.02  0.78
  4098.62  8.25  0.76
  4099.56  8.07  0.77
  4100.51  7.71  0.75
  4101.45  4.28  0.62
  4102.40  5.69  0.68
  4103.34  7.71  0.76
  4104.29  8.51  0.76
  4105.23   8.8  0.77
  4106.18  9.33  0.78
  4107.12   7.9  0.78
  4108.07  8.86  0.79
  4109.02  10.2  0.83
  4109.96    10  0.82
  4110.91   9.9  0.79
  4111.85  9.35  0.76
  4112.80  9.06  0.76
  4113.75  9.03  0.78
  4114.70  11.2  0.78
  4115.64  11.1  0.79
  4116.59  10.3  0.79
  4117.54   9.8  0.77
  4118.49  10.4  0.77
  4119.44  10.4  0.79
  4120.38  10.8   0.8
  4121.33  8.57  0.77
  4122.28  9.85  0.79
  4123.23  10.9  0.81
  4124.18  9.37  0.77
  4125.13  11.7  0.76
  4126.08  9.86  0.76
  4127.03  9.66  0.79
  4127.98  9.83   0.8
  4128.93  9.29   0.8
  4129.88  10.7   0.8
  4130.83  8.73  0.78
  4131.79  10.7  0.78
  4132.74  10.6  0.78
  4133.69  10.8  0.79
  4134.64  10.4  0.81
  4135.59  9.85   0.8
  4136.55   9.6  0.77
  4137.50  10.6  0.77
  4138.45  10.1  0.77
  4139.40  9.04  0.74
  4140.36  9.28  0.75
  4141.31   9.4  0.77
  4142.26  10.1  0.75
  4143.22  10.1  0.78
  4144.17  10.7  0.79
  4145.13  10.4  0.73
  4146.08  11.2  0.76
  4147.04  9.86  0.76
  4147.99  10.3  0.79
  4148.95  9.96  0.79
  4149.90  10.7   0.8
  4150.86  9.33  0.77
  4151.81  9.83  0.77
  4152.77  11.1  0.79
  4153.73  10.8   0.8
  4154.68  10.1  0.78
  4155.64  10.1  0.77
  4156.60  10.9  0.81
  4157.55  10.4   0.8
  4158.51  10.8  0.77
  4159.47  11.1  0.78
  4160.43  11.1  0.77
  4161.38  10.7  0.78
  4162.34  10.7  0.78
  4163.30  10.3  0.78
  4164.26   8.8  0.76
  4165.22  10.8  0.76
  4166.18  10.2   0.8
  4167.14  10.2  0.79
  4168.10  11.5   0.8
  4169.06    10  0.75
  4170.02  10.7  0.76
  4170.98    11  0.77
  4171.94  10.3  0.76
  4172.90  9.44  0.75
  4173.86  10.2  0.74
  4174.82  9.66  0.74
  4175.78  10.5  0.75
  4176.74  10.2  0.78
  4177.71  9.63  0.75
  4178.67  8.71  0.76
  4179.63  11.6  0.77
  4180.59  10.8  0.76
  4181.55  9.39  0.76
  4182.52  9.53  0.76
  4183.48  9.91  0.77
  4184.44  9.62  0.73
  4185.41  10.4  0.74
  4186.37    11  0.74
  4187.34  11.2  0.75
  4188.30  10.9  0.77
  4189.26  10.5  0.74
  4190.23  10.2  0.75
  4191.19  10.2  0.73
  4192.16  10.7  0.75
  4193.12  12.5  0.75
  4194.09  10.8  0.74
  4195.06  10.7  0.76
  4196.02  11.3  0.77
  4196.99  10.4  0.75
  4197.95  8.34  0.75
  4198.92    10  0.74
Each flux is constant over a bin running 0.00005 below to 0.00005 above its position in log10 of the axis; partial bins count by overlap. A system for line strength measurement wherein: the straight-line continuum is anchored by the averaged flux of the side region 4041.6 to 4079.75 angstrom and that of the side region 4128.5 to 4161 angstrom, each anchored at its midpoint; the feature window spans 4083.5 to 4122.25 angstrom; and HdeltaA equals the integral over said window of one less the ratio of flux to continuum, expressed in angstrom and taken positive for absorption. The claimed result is 3.9 angstrom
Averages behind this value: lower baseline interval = 10.2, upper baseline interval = 10.2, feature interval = 9.19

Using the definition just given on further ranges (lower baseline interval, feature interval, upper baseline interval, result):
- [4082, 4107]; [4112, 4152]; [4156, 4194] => -2.2 angstrom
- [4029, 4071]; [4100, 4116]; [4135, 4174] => 2.5 angstrom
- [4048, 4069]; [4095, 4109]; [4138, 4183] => 3.0 angstrom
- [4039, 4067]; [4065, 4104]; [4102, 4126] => 2.4 angstrom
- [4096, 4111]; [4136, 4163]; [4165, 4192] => -2.3 angstrom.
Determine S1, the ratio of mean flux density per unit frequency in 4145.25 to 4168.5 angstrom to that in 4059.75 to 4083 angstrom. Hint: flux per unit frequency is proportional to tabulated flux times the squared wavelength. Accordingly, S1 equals 1.10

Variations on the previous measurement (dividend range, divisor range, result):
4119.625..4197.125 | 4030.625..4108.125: 1.10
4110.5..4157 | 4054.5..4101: 1.08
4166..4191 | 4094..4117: 1.22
